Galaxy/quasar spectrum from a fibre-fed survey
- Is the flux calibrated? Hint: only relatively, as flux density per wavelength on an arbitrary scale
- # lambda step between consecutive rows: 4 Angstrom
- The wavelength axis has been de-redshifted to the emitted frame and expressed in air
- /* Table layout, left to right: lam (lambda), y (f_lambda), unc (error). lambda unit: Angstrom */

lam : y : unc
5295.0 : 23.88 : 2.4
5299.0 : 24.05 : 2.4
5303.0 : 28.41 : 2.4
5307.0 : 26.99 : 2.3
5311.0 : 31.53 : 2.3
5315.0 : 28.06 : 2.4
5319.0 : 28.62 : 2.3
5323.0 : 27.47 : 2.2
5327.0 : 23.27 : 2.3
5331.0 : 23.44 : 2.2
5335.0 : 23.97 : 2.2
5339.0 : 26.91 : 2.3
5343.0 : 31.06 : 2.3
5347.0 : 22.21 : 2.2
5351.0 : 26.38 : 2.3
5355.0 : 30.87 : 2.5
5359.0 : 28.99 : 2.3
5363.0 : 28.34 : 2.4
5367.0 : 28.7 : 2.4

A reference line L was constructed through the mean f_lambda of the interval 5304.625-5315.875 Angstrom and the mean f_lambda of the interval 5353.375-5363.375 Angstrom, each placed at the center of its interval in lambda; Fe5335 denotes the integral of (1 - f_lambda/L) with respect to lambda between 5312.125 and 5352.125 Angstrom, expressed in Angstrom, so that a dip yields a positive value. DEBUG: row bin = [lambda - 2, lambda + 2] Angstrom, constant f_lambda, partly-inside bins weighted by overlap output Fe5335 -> 4.0 Angstrom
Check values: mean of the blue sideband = 28.9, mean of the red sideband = 29.5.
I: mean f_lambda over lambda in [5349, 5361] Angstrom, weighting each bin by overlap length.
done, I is 28.7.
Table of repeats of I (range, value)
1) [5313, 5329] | 26.9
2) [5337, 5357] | 27.5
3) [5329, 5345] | 26.3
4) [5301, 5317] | 28.7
